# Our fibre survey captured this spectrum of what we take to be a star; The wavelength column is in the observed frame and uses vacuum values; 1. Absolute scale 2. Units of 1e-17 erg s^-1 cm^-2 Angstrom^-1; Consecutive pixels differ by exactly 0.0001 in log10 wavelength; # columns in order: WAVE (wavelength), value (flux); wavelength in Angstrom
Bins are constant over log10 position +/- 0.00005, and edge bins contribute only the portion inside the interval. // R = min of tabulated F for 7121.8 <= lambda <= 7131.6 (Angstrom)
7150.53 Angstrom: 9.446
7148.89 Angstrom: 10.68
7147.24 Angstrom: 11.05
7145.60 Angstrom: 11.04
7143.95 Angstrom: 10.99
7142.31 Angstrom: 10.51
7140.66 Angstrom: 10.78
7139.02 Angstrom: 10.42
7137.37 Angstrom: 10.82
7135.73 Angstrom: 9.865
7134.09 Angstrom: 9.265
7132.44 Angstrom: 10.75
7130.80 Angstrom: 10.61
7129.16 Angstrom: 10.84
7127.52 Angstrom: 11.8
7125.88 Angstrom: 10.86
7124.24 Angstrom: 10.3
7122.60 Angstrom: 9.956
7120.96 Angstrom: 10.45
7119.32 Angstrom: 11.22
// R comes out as 9.956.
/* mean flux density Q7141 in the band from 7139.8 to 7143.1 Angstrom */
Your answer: 10.6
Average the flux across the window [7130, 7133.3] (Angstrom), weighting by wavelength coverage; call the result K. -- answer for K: 10.6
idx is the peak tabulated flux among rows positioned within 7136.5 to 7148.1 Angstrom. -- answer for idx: 11.05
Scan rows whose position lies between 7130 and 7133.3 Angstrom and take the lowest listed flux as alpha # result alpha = 10.61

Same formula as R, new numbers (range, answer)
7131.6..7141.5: 9.265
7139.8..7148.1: 10.51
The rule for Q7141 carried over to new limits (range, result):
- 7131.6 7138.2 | 10.2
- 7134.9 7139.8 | 10.4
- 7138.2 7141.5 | 10.6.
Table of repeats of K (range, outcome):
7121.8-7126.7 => 10.4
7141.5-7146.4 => 10.8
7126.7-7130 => 11.3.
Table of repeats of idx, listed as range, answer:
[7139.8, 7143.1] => 10.78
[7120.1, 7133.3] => 11.8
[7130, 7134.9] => 10.75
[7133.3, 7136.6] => 9.865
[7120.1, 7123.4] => 10.45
